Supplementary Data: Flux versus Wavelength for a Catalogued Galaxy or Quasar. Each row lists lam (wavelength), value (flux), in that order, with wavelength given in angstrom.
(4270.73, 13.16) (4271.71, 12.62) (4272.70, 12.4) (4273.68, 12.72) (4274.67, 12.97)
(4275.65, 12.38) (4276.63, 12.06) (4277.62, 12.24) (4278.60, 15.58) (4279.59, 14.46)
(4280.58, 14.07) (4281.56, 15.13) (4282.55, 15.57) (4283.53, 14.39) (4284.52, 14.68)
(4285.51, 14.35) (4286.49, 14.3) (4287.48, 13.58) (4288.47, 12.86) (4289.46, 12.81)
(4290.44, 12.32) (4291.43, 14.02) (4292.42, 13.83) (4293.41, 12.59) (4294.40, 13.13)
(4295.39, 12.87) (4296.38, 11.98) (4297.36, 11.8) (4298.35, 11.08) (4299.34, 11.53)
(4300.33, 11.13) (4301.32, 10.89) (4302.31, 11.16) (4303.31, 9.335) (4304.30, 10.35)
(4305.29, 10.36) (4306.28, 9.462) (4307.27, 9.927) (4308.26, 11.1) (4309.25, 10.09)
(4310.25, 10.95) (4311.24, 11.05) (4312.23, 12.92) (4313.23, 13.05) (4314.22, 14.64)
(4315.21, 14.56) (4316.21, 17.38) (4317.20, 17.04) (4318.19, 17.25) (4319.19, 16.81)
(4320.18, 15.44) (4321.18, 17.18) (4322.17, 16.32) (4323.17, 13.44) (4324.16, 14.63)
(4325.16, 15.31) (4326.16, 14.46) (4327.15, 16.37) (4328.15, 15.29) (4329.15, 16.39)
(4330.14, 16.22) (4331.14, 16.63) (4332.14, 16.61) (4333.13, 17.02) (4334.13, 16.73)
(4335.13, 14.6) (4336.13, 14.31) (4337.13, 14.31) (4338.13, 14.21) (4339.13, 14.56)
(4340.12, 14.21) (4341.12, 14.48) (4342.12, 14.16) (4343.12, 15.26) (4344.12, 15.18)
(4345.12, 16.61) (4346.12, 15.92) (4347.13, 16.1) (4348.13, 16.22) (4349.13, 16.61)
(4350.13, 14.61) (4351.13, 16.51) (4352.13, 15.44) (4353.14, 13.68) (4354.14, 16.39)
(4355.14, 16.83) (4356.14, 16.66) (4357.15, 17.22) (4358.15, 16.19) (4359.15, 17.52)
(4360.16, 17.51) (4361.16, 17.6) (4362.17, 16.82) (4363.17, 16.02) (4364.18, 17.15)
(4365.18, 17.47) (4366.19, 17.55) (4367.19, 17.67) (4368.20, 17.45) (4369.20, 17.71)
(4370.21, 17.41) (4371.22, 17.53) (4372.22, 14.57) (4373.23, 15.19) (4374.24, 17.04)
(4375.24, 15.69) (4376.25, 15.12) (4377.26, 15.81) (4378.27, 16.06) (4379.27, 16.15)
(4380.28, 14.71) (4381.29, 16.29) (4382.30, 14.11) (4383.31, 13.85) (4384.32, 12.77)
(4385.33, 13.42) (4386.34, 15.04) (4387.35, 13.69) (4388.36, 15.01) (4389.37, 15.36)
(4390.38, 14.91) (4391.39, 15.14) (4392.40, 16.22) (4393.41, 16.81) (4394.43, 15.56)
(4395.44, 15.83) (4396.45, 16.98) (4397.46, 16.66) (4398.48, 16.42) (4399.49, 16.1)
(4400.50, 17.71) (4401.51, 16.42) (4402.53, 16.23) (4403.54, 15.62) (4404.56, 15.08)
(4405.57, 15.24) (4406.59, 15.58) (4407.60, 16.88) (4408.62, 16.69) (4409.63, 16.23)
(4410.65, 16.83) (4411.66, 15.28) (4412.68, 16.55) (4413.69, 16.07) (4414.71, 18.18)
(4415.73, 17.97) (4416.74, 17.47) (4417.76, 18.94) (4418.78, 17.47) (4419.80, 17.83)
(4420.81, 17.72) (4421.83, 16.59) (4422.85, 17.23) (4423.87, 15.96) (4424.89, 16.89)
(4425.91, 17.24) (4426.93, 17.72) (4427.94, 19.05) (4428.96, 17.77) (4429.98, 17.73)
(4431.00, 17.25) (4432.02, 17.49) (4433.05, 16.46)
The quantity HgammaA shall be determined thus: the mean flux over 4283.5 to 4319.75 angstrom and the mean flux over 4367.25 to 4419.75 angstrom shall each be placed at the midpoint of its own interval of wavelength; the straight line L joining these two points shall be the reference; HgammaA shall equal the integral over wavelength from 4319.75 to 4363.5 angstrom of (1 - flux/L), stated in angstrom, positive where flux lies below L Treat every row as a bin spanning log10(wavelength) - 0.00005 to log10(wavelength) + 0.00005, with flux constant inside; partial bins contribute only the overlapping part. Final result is -4.9 angstrom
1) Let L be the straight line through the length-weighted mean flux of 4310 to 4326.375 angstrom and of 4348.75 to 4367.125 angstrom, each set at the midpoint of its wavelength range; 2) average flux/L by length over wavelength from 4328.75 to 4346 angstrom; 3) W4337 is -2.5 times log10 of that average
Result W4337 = 0.022 mag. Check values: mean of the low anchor 14.9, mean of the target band 15.4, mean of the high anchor 16.6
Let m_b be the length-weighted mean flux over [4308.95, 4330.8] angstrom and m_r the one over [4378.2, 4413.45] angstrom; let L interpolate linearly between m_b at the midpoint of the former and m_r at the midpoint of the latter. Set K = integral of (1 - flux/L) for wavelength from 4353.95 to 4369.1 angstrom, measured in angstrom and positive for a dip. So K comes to -1.8 angstrom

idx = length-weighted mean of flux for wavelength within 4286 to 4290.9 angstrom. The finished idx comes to 13.2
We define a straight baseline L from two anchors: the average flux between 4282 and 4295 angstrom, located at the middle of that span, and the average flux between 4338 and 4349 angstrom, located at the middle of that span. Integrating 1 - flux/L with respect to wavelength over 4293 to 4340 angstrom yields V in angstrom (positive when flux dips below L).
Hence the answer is 2.6 angstrom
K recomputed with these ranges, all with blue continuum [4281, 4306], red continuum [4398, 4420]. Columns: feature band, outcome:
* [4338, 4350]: -0.77 angstrom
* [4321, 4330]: -1.13 angstrom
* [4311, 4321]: -1.32 angstrom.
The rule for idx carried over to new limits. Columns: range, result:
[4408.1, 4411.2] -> 16.6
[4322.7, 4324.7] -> 14.1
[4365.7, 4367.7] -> 17.6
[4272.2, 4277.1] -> 12.5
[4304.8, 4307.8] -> 9.95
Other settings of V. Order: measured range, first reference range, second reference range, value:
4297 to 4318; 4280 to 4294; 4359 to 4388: 3.54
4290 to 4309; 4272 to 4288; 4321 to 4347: 3.77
